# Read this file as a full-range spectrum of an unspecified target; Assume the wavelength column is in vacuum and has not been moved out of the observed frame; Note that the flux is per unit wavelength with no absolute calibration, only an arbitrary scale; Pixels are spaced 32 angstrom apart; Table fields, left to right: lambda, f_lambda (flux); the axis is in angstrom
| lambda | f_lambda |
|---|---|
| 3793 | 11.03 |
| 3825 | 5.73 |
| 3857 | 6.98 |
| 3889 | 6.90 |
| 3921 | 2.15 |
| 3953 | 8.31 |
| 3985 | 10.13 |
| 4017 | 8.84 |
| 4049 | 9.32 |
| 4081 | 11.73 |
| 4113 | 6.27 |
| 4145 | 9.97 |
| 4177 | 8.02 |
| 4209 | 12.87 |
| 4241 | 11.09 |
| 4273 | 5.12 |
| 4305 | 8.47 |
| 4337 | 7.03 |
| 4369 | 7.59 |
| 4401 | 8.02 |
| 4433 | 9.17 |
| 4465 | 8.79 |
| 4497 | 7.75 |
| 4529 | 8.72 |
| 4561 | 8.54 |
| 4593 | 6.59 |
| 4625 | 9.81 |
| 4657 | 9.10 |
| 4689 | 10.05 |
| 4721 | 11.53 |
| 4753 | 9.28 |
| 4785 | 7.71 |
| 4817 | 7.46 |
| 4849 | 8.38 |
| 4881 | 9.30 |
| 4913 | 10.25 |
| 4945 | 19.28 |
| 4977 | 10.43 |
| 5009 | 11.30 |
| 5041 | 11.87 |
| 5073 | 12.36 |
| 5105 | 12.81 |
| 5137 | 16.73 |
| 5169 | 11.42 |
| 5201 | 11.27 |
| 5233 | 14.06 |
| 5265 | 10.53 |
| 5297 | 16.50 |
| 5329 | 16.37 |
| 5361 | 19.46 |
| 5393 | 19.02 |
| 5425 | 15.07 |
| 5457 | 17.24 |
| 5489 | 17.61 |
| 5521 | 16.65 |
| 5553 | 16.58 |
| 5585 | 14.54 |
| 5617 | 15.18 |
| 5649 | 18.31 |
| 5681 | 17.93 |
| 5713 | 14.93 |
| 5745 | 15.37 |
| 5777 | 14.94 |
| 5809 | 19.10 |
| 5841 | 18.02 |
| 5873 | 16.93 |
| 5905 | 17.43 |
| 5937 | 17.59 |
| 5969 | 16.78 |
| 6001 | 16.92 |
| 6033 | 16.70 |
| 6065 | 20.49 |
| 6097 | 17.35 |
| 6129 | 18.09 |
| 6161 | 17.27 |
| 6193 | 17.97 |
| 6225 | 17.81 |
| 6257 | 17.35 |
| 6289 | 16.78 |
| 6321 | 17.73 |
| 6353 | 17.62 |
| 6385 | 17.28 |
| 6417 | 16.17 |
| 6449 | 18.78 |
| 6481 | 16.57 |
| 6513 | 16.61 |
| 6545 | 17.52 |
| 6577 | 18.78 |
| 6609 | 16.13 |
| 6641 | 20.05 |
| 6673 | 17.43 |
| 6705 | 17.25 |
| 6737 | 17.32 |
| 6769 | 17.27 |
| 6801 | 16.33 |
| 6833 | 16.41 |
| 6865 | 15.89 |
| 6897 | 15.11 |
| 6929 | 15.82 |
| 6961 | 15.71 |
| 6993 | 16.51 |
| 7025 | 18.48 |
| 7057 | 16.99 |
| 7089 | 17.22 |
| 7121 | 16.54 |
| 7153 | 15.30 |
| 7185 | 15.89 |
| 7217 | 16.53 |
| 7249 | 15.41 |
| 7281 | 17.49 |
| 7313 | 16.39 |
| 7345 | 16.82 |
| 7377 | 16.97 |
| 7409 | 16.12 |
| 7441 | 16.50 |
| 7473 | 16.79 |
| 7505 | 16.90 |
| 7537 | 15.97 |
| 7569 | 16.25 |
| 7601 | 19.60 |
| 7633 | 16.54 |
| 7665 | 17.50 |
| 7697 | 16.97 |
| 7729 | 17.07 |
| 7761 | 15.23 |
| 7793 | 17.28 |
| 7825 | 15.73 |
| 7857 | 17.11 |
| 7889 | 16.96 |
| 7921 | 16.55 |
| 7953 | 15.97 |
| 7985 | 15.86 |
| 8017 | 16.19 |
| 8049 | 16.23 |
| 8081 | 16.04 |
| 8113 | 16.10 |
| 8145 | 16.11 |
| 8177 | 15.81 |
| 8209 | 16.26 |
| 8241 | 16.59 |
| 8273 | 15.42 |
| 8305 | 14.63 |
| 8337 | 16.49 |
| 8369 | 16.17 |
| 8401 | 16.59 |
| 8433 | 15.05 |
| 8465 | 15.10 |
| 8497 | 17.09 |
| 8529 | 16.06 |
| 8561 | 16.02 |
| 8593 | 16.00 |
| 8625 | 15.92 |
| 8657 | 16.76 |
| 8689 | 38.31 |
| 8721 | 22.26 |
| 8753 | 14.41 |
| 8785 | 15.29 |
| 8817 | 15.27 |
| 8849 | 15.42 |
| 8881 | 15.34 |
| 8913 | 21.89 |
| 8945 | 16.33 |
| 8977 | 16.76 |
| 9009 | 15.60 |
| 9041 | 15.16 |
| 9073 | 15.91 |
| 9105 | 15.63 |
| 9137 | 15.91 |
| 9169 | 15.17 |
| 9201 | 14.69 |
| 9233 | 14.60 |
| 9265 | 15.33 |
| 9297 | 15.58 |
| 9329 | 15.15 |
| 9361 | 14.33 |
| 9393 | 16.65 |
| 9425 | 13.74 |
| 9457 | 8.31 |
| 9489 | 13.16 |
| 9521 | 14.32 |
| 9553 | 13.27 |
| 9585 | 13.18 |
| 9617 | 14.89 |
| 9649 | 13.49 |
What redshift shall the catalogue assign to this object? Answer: 0.325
